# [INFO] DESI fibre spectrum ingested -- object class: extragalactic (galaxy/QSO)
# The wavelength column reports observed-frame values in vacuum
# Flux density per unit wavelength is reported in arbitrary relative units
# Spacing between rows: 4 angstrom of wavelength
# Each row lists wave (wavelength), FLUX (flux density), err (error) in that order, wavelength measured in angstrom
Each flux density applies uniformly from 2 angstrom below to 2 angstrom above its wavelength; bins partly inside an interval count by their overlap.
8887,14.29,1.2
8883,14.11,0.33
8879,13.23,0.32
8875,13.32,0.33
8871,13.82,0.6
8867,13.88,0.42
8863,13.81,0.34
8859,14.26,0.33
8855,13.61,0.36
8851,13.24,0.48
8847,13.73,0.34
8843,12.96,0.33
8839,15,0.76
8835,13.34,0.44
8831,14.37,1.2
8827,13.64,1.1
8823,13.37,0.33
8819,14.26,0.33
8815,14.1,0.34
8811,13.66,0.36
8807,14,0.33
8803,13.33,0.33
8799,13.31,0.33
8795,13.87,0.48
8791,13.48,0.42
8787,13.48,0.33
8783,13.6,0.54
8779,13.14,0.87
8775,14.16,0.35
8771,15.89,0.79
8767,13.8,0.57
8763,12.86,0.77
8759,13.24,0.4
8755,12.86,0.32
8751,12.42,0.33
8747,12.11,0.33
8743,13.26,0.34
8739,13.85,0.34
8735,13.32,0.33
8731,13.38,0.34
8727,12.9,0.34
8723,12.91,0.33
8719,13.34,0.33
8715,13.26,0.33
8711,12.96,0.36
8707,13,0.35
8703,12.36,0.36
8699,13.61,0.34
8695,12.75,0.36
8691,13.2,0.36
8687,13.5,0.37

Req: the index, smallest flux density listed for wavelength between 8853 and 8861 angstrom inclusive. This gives 13.61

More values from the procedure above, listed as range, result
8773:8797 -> 13.14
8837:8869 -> 12.96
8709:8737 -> 12.9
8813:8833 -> 13.37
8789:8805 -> 13.31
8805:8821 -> 13.66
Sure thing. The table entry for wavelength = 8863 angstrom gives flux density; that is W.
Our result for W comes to 13.81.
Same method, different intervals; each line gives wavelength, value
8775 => 14.16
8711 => 12.96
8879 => 13.23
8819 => 14.26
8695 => 12.75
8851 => 13.24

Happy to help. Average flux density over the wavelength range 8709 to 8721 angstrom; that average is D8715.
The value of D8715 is 13.2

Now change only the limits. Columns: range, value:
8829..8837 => 13.9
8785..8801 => 13.5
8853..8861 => 13.9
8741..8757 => 12.7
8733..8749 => 13.1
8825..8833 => 14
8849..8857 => 13.4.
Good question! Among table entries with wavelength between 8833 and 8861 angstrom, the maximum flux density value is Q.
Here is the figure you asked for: 15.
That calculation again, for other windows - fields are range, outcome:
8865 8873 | 13.88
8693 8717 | 13.61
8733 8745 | 13.85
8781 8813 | 14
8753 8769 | 13.8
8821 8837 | 14.37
